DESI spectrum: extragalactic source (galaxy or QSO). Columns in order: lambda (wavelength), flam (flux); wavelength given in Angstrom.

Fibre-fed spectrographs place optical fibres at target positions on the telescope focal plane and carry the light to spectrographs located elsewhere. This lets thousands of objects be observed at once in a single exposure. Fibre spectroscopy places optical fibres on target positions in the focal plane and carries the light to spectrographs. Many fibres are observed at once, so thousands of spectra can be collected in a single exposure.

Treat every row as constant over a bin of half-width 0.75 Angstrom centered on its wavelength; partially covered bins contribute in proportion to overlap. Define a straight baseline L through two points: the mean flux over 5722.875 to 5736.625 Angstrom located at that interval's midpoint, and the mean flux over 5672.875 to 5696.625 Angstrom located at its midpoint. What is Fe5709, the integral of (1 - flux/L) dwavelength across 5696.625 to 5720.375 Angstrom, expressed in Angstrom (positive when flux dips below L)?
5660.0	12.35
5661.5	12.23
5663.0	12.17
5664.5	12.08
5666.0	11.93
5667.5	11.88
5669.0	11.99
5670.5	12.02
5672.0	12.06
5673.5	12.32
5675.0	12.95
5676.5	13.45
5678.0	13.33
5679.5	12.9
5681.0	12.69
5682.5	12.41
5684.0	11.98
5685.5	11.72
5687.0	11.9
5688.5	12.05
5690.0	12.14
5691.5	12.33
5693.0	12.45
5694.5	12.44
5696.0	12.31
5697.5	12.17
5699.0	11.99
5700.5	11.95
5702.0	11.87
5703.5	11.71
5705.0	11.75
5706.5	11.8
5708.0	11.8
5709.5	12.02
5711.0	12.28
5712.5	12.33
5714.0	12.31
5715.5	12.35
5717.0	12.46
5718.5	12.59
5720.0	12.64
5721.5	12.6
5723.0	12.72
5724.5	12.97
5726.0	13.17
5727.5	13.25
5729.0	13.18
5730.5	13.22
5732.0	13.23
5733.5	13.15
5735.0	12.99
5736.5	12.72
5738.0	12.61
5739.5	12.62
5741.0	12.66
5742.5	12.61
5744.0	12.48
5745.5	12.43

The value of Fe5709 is 1.3 Angstrom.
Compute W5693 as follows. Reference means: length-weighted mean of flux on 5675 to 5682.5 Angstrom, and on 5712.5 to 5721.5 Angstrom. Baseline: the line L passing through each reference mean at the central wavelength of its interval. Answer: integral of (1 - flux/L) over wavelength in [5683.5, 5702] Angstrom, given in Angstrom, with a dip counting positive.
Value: 1.0 Angstrom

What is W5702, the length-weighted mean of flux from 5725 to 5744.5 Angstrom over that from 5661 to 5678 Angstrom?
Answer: 1.05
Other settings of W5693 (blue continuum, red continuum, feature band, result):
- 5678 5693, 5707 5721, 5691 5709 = 0.4 Angstrom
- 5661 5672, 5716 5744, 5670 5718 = 0.5 Angstrom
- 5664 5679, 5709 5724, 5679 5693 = 0.2 Angstrom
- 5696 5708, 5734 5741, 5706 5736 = -0.7 Angstrom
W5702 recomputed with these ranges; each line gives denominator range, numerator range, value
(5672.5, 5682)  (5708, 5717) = 0.95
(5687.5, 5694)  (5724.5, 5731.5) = 1.08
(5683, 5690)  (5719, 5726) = 1.07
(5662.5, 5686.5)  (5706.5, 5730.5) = 1.02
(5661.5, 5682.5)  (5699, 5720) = 0.97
